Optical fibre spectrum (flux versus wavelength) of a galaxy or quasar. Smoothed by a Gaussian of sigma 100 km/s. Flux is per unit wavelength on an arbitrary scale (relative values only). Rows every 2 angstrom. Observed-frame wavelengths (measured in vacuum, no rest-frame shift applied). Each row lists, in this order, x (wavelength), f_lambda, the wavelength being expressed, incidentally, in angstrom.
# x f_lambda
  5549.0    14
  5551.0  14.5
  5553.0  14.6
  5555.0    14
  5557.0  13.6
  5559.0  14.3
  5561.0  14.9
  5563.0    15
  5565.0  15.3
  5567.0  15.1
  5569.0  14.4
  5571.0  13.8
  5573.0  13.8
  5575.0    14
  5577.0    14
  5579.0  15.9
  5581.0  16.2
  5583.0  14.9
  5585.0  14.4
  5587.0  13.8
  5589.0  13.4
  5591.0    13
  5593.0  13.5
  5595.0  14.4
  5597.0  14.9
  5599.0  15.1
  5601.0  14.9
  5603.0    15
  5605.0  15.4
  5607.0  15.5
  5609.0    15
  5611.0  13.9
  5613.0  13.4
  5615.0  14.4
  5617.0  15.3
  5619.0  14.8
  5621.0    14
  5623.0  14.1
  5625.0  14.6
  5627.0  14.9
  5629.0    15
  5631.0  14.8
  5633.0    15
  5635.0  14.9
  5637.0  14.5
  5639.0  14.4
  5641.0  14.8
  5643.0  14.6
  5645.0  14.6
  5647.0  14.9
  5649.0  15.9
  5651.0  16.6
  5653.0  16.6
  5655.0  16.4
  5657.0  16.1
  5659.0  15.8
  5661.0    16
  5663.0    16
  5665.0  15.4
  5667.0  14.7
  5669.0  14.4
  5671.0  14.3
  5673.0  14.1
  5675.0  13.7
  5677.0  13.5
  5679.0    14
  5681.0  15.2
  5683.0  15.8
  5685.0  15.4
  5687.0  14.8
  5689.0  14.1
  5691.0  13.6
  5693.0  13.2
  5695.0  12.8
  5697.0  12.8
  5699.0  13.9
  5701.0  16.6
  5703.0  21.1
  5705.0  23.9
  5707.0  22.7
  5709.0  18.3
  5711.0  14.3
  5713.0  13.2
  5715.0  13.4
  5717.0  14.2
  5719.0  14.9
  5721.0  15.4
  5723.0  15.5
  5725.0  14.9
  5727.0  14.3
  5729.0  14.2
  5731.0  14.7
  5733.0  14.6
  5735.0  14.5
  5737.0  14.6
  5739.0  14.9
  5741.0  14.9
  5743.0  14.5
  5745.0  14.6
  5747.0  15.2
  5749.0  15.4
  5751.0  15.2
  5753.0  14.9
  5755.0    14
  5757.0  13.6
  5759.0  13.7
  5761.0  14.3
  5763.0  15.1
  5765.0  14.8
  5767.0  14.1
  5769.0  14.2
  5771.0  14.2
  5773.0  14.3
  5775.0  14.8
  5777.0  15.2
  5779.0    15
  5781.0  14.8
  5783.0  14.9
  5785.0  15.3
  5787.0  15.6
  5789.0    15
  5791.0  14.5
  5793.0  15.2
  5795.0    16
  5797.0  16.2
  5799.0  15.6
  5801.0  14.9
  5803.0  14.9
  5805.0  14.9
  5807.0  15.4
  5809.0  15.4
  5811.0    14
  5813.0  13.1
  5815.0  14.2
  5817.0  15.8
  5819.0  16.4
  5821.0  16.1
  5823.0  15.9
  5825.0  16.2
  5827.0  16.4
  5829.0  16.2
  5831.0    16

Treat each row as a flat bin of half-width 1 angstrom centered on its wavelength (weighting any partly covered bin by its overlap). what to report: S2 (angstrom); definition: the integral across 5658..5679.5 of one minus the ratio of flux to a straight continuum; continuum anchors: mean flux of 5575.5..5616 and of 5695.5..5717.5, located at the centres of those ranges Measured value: 1.7 angstrom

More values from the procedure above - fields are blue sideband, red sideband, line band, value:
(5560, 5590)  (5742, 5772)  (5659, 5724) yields -3.6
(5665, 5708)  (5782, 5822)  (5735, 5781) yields 2.0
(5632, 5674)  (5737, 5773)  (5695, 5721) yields -2.7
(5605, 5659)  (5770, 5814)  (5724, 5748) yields 0.5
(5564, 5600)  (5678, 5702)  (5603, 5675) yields -3.0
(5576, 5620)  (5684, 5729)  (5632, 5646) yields 0.3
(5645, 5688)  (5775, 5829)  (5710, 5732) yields 1.1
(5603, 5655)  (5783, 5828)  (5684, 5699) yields 1.2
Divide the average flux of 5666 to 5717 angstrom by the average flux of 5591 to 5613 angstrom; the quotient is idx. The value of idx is 1.05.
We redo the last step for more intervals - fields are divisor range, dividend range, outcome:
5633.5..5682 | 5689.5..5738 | 1.03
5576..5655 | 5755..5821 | 1.01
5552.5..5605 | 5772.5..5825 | 1.05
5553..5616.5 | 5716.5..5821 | 1.02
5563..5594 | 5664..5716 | 1.07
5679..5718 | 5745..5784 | 0.93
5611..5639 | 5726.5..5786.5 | 1.01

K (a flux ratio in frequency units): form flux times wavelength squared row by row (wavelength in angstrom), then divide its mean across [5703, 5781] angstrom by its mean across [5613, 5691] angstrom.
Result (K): 1.05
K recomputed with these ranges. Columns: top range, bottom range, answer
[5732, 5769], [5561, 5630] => 1.06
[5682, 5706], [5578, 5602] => 1.12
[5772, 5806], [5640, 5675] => 1.03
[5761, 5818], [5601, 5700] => 1.06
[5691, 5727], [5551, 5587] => 1.14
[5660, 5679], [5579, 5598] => 1.05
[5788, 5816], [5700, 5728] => 0.93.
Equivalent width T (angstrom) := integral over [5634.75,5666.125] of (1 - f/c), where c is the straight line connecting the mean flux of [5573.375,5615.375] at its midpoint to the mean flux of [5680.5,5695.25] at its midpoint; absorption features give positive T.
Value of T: -2.23 angstrom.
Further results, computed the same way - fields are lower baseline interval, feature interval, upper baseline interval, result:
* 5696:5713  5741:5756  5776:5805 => 1.4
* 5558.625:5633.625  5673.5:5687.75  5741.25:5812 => 0.1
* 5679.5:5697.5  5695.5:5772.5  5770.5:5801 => -3.2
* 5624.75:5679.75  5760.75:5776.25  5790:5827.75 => 0.8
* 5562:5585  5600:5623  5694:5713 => 1.2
